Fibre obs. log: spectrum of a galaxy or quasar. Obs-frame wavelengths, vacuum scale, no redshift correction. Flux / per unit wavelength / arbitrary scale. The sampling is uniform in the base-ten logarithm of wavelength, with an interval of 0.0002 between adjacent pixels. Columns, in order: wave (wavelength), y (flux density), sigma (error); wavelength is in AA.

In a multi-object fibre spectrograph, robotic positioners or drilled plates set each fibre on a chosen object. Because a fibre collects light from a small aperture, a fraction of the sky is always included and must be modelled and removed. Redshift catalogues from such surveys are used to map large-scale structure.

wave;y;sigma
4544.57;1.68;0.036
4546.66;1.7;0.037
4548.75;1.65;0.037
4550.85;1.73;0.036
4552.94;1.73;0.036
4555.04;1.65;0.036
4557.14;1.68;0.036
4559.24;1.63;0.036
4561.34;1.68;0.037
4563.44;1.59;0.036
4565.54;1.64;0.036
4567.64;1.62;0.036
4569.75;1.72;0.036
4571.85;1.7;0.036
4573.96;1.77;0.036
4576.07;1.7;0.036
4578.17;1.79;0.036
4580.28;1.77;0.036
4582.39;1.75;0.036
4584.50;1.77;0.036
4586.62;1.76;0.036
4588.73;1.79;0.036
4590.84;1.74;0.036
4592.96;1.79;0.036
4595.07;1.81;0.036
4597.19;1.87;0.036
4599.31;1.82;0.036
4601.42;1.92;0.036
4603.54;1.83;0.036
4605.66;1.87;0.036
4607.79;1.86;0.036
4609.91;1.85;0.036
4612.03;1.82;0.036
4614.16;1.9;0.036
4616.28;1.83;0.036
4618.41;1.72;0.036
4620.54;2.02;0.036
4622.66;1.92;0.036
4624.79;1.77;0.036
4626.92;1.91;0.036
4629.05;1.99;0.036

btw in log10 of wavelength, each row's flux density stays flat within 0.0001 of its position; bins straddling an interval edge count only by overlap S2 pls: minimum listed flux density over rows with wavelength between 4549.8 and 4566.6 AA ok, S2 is 1.59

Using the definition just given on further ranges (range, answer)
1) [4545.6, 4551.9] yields 1.65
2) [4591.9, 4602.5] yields 1.79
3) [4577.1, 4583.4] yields 1.75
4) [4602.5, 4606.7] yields 1.83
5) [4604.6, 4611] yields 1.85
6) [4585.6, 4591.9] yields 1.74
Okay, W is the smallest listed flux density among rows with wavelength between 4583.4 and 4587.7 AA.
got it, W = 1.76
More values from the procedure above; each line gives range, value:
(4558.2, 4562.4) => 1.63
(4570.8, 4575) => 1.7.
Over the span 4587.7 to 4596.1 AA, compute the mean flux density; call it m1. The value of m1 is 1.78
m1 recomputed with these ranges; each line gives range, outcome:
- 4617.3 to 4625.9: 1.86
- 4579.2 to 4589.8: 1.77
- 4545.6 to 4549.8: 1.68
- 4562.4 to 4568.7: 1.62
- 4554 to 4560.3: 1.65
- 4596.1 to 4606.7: 1.86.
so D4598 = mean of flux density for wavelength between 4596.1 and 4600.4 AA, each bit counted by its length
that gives 1.85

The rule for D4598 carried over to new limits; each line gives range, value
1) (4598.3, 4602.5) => 1.87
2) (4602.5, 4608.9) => 1.85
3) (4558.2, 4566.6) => 1.64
